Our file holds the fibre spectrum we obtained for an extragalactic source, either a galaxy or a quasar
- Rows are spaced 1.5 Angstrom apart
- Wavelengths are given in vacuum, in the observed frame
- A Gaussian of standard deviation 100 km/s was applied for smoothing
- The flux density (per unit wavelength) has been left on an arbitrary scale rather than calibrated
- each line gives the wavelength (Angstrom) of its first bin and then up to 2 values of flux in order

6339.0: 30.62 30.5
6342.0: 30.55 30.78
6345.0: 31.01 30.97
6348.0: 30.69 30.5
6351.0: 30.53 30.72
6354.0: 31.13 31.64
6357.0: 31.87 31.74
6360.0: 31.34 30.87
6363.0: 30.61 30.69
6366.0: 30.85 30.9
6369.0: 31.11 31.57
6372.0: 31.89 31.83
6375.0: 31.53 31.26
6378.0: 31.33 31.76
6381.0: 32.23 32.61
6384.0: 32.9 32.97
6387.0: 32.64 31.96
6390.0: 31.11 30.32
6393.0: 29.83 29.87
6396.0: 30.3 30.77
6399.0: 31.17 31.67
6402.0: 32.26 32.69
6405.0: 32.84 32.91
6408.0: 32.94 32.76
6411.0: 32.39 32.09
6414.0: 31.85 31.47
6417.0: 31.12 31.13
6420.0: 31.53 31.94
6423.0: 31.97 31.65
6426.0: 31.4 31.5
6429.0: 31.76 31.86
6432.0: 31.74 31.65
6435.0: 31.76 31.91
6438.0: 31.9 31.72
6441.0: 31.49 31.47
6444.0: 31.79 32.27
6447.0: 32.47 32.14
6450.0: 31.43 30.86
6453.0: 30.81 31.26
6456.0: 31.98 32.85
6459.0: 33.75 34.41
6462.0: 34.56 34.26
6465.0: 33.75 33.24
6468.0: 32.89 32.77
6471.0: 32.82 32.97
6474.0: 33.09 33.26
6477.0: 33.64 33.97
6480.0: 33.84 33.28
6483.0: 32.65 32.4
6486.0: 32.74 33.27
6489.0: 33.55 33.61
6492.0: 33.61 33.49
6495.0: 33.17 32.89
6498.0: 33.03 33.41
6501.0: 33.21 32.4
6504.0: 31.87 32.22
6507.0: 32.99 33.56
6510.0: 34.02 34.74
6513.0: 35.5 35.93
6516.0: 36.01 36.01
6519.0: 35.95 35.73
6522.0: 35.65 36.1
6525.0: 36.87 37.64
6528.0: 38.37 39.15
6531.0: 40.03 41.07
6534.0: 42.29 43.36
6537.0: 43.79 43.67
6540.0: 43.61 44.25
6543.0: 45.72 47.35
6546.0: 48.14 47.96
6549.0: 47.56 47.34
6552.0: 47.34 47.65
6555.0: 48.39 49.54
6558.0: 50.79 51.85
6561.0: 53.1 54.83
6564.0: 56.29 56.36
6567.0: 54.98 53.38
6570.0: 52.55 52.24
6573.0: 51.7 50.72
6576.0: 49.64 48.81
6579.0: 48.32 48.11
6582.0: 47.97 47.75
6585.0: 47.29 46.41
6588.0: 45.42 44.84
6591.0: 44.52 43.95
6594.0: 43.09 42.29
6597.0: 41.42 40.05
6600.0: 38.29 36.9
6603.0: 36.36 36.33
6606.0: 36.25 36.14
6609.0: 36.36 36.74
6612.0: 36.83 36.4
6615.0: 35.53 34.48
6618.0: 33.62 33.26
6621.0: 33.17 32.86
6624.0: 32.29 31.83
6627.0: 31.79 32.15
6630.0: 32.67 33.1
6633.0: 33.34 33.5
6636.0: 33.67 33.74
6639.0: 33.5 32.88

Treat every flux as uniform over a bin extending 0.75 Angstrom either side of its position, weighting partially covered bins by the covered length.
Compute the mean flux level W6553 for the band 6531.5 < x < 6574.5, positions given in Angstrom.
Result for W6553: 48.8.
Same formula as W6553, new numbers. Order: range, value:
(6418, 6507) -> 32.6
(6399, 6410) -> 32.5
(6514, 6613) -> 44.3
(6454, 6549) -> 36.1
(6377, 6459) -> 31.8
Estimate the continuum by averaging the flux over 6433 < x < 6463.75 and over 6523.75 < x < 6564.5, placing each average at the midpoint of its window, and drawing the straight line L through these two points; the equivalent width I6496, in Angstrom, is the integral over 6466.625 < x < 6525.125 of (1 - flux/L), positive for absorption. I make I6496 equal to 7.6 Angstrom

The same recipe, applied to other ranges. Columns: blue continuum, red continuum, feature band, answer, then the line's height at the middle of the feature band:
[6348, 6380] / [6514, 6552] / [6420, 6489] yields 7.81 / 36.6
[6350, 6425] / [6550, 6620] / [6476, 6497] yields 2.74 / 38.3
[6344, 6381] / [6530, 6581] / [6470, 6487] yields 3.46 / 41.6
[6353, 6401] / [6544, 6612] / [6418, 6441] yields 2.35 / 35.3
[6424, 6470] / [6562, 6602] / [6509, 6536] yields 2.35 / 40.9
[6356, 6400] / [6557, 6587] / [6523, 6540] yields 2.40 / 47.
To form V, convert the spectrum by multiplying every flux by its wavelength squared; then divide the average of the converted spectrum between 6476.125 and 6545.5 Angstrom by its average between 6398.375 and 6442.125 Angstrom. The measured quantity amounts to 1.2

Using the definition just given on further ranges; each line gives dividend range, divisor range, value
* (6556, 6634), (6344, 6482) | 1.41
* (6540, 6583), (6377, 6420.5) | 1.65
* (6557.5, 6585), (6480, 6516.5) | 1.57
